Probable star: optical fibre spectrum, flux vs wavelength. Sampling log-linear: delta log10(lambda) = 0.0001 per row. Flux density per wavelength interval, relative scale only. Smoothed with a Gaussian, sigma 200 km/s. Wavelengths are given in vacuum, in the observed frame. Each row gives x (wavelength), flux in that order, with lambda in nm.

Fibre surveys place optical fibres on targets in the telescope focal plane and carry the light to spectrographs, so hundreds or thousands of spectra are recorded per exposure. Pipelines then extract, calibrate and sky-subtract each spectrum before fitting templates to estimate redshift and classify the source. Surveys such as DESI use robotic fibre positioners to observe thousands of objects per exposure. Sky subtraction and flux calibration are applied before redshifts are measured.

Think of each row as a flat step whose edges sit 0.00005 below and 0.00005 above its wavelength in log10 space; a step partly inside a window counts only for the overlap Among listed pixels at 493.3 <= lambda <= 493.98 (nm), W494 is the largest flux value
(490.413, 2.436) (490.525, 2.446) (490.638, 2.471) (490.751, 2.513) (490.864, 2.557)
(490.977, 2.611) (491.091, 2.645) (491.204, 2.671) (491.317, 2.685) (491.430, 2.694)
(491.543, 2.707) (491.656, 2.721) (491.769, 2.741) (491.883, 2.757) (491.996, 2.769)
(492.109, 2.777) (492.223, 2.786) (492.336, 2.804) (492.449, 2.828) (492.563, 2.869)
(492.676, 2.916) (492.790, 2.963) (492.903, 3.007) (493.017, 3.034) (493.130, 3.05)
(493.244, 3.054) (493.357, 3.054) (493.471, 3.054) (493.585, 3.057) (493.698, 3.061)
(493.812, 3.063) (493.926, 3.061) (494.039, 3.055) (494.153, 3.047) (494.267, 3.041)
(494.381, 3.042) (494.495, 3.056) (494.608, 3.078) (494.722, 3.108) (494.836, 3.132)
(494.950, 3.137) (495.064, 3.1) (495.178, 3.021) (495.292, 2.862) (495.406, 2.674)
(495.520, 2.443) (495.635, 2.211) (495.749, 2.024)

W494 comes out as 3.063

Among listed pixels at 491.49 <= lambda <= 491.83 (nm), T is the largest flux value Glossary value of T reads 2.741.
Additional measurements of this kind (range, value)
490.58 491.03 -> 2.611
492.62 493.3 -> 3.054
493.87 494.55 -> 3.061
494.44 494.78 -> 3.108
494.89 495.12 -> 3.137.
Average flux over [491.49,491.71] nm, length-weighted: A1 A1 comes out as 2.72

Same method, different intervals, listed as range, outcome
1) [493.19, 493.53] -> 3.05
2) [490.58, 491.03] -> 2.54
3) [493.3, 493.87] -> 3.06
